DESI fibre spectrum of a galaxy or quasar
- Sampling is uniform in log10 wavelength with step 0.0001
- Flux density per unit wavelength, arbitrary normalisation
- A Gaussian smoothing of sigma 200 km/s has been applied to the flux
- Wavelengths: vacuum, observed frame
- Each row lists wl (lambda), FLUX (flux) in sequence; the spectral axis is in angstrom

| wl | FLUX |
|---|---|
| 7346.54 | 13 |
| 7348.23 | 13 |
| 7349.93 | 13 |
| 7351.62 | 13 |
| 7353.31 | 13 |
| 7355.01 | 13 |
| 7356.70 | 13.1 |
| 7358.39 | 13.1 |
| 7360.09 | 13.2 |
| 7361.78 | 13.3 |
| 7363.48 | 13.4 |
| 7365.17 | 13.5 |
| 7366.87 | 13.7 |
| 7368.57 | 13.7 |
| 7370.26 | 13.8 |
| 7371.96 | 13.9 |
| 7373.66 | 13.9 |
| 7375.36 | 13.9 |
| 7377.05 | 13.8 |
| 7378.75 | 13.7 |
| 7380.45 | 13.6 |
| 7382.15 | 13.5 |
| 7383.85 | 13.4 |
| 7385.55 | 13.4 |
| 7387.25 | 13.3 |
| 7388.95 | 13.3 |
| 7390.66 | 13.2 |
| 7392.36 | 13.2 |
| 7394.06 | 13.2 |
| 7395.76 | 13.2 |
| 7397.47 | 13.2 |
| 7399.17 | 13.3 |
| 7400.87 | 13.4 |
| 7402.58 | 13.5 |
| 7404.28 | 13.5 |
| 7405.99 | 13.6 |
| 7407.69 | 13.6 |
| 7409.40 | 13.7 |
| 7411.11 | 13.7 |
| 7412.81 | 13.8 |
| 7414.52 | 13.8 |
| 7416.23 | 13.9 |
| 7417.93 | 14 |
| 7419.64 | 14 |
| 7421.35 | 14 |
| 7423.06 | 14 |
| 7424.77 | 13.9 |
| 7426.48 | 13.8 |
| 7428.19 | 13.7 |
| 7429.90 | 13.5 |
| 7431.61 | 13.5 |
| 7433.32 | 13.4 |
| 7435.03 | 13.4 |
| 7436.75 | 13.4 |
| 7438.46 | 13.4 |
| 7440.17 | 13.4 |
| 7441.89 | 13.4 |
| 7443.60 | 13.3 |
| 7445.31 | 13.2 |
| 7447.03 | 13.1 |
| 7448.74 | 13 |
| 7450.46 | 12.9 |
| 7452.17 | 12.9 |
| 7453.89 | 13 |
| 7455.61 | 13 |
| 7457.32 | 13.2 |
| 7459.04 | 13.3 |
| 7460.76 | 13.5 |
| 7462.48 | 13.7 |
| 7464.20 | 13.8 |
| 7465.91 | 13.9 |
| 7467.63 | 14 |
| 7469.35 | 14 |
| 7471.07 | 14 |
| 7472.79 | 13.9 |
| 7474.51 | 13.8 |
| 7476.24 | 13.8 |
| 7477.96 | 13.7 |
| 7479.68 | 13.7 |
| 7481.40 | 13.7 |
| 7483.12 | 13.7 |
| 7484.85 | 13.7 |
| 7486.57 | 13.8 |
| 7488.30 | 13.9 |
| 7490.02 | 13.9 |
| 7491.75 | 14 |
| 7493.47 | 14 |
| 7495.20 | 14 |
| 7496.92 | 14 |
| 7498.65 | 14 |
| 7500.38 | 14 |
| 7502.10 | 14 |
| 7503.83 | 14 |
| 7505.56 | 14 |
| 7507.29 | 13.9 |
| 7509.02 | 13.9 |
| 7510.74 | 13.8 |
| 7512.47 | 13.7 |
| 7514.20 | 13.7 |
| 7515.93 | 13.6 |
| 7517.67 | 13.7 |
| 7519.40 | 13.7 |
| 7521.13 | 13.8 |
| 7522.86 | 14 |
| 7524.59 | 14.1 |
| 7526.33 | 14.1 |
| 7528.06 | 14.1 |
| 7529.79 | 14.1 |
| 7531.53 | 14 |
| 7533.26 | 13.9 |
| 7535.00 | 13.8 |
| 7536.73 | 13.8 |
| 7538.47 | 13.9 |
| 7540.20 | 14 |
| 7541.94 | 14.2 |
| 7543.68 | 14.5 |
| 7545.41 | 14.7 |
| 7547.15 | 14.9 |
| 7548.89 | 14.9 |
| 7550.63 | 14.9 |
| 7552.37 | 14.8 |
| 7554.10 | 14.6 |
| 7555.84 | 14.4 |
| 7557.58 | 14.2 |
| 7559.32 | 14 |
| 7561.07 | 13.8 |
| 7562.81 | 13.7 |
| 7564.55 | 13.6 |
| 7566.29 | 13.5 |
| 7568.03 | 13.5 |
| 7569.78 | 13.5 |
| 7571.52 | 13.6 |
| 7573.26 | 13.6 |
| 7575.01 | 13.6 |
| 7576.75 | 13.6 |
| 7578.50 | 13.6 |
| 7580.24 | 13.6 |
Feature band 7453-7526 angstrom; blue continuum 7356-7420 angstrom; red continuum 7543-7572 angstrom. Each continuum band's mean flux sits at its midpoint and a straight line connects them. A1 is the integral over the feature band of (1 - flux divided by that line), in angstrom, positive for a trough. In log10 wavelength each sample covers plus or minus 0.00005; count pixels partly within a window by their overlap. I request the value 0.74 angstrom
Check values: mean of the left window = 13.5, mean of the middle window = 13.8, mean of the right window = 14.2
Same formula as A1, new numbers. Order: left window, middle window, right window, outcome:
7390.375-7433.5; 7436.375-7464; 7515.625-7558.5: 1.10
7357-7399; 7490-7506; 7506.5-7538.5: -0.22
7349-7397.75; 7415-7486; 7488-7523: 0.55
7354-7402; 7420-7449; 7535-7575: 0.28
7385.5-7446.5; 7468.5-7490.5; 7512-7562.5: 0.05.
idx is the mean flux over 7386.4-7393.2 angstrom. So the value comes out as 13.2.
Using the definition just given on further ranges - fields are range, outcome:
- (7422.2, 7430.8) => 13.8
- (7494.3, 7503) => 14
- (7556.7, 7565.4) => 13.9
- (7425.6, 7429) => 13.8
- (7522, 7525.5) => 14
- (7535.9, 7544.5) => 14.1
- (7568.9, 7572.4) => 13.5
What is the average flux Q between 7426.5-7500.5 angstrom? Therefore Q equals 13.6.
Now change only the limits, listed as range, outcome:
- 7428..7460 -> 13.3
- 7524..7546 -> 14.1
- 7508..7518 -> 13.7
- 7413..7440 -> 13.7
